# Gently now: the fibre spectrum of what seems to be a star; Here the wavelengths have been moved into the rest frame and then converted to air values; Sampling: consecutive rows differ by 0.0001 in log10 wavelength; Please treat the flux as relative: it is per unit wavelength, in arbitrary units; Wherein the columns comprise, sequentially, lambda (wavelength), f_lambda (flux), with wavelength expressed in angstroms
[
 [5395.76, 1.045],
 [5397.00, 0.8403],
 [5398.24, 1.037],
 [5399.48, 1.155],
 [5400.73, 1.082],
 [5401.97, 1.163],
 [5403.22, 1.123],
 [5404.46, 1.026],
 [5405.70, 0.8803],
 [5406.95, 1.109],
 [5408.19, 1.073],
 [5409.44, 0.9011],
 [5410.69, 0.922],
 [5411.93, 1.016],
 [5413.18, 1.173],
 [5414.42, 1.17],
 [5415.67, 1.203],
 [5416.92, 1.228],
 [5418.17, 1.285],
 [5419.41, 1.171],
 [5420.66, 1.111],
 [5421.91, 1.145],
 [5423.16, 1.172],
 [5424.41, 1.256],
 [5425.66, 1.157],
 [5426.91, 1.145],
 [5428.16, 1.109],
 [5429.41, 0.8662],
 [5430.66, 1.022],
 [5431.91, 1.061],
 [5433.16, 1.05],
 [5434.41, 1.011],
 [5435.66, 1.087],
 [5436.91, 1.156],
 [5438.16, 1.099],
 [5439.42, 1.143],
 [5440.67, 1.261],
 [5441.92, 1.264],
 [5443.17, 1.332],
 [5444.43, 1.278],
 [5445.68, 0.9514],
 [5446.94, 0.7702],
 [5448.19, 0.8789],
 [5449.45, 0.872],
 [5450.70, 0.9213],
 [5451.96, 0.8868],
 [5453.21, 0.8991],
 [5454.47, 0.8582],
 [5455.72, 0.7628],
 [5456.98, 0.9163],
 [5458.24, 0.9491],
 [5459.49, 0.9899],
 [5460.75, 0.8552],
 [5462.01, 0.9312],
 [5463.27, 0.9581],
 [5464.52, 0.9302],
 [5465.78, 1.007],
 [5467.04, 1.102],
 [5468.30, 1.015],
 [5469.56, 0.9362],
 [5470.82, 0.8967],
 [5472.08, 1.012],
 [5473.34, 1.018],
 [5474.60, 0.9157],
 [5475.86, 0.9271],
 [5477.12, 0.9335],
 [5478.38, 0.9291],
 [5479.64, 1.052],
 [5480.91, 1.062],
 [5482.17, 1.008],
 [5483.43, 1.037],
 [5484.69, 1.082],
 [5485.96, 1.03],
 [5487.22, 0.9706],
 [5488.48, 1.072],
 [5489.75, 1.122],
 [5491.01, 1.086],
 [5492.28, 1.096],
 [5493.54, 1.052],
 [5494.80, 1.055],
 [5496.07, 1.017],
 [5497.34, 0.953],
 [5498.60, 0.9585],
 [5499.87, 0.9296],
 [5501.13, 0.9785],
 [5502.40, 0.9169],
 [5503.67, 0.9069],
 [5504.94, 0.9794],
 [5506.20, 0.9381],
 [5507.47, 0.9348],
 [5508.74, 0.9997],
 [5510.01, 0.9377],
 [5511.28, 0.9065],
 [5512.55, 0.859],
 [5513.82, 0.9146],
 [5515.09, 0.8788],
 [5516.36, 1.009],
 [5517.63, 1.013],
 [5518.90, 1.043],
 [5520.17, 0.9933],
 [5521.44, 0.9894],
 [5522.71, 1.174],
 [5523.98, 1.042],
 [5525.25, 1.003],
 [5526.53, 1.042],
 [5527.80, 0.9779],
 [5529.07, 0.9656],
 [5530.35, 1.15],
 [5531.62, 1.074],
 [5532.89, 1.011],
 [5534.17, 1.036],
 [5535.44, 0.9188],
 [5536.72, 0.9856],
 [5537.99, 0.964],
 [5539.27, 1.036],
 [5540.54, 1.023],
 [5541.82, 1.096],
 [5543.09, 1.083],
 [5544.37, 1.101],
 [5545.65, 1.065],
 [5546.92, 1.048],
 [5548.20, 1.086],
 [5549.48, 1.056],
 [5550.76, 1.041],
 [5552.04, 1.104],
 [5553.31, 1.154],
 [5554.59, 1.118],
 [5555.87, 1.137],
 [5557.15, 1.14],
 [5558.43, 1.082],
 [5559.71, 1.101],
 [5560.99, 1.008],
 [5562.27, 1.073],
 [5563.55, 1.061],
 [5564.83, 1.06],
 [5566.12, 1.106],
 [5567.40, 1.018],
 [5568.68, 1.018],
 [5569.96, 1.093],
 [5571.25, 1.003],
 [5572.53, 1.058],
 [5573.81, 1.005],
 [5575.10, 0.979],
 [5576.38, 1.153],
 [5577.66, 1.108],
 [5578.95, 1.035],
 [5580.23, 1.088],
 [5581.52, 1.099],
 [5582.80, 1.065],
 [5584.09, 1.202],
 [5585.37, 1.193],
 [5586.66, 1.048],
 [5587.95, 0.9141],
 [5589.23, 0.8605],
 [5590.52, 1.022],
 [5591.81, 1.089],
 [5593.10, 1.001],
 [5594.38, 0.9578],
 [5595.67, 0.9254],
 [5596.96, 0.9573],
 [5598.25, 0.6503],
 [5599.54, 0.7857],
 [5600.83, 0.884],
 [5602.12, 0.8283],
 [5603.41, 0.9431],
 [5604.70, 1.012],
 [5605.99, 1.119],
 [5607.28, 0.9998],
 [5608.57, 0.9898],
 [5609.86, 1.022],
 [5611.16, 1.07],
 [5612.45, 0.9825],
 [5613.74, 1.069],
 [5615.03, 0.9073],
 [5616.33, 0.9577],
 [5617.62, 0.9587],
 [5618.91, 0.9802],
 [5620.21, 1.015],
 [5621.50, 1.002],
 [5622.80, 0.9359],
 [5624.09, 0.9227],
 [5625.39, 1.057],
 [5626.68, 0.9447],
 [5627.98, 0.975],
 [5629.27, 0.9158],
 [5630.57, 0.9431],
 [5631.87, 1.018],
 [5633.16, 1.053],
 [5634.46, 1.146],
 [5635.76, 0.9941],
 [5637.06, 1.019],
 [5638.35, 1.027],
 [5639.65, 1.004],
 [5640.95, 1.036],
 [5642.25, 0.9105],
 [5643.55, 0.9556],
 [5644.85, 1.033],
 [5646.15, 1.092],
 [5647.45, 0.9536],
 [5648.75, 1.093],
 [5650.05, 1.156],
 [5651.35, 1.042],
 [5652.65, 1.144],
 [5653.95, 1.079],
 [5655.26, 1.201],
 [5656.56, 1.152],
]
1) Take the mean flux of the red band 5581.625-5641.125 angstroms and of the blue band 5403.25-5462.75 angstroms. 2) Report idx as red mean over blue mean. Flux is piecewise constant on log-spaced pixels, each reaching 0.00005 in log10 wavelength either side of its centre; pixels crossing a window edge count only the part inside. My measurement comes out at 0.9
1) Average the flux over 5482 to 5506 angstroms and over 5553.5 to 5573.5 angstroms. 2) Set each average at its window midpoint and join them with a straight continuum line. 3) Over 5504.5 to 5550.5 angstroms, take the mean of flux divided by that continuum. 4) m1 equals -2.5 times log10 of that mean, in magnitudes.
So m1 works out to 0.03 mag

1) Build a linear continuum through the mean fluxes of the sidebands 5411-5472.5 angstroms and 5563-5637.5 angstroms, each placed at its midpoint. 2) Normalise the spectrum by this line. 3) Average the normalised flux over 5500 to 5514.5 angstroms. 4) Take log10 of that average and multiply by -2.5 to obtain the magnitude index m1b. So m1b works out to 0.105 mag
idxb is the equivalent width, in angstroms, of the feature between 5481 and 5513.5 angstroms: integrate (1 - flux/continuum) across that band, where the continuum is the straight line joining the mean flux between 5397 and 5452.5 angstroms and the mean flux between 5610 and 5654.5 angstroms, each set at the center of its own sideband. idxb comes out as 1.97 angstroms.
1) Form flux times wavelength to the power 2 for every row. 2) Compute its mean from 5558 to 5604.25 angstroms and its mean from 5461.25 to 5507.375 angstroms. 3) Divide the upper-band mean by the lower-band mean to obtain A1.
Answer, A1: 1.1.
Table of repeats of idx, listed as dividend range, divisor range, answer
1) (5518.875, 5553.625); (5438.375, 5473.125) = 1.06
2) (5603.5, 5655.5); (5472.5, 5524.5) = 1.02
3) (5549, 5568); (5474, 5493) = 1.06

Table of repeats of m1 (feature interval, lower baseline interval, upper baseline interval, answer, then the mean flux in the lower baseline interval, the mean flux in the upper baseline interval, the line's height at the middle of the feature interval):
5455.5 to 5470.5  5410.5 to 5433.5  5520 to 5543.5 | 0.148 mag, 1.12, 1.03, 1.09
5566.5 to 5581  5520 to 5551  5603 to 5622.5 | -0.033 mag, 1.04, 1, 1.02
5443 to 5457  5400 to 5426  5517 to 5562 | 0.175 mag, 1.11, 1.05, 1.09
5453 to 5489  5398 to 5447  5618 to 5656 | 0.128 mag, 1.11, 1.02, 1.09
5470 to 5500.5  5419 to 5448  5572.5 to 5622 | 0.068 mag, 1.11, 0.998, 1.07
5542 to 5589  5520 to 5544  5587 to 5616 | -0.083 mag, 1.03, 0.955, 0.995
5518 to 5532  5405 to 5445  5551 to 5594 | 0.044 mag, 1.12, 1.07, 1.08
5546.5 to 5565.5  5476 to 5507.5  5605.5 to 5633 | -0.091 mag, 1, 0.99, 0.997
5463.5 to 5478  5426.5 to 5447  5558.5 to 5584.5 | 0.129 mag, 1.1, 1.07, 1.09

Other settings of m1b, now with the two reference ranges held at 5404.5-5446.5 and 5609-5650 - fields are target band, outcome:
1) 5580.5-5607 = 0.05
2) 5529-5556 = -0.01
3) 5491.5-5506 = 0.09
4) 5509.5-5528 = 0.08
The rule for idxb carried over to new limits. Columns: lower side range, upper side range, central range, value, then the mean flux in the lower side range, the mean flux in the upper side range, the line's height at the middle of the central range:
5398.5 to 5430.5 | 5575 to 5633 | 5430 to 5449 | 0.0 angstroms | 1.1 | 0.991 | 1.09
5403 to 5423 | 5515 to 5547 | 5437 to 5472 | 2.7 angstroms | 1.1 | 1.03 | 1.07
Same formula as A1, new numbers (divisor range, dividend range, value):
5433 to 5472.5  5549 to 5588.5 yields 1.12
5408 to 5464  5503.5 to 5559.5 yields 1.01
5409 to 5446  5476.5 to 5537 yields 0.91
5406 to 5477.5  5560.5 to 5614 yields 1.03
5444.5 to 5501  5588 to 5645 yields 1.06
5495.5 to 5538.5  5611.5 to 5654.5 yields 1.07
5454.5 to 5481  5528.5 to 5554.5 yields 1.13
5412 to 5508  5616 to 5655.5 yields 1.05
